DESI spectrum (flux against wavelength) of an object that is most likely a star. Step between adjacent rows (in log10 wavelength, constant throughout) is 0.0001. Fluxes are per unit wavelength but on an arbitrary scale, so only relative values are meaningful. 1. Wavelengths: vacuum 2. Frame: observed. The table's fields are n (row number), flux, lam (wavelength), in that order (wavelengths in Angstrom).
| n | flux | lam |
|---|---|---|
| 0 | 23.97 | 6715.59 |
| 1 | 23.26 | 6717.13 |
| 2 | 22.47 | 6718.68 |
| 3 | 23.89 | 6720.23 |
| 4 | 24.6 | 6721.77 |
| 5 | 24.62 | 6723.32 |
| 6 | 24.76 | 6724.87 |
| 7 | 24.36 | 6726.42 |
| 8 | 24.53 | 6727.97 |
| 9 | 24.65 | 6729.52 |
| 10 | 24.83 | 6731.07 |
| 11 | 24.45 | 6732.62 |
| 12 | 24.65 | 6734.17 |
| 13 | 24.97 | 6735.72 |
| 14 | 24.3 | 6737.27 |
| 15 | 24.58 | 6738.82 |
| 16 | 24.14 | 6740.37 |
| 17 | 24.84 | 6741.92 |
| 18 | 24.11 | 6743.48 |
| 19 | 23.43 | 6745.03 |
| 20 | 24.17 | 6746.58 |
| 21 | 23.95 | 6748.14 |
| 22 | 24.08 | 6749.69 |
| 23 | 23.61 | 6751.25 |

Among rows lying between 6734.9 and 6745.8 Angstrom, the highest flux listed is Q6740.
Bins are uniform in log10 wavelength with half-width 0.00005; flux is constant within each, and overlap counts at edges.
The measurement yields 24.97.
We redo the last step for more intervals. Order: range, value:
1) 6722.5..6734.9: 24.83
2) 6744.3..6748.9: 24.17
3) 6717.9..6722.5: 24.6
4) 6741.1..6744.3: 24.84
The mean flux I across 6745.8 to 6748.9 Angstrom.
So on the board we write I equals 24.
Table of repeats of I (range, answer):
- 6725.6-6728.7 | 24.4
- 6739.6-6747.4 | 24.1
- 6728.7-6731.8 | 24.7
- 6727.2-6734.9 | 24.6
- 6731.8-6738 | 24.6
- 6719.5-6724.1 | 24.4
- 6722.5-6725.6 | 24.7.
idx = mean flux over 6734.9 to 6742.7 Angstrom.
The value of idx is 24.6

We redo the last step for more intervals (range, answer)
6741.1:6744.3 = 24.4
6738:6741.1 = 24.4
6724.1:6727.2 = 24.5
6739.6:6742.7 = 24.5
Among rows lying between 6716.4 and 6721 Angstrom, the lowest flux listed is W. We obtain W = 22.47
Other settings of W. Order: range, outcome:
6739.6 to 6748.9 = 23.43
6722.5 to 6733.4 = 24.36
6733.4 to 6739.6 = 24.3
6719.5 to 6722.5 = 23.89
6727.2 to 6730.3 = 24.53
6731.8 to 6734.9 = 24.45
